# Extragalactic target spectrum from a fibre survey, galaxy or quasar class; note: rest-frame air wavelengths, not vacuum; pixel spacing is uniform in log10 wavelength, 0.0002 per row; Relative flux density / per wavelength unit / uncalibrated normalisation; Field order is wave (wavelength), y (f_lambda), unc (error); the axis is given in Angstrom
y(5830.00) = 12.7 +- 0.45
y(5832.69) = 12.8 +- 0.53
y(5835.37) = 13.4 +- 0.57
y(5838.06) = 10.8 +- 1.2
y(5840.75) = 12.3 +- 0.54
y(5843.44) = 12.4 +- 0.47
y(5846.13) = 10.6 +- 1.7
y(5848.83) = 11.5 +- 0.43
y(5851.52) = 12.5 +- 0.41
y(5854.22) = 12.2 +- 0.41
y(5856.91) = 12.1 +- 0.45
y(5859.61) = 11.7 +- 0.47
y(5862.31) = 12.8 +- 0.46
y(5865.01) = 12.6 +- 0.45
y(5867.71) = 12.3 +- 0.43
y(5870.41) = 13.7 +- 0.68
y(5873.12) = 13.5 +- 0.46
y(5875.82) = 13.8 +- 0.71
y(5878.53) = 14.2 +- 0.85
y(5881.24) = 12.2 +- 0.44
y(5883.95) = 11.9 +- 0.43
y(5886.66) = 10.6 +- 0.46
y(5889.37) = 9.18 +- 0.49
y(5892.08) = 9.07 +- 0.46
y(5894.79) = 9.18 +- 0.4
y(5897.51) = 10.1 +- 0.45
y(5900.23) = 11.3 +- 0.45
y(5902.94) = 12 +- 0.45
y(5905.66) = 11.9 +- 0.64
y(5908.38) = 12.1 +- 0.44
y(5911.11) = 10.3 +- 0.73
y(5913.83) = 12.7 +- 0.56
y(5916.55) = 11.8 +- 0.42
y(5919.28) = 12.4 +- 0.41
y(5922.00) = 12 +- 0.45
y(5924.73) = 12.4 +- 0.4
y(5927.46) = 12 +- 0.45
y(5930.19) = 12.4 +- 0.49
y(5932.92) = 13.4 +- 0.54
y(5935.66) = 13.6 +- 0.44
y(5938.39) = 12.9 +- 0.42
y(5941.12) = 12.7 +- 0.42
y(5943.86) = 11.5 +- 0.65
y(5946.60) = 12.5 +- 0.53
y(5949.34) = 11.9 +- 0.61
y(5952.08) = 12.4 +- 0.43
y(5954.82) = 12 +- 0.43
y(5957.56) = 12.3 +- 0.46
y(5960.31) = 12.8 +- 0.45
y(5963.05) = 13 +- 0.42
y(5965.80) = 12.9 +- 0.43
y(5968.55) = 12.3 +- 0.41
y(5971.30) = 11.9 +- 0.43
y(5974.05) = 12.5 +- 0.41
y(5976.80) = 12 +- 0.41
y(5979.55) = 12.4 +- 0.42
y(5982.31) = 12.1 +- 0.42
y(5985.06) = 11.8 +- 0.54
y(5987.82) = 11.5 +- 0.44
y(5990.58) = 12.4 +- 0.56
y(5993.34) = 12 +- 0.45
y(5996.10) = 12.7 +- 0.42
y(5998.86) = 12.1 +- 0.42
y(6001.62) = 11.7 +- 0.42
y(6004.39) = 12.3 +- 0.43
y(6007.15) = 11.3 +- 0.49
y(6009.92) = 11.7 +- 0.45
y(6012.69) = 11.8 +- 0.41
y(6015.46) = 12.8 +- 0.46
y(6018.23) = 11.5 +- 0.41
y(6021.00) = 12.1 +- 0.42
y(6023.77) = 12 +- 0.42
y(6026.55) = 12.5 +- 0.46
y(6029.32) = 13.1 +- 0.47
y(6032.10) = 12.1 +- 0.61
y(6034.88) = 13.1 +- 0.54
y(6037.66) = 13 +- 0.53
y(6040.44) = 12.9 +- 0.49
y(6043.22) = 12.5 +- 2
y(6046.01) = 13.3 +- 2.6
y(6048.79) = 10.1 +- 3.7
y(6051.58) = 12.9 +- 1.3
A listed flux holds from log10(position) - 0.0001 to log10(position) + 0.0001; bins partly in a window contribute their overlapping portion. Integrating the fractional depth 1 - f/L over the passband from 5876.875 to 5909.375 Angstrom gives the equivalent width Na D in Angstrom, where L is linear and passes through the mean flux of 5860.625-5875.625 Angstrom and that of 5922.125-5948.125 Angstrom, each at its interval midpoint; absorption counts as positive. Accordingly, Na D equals 4.28 Angstrom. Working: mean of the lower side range 13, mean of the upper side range 12.6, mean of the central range 11.2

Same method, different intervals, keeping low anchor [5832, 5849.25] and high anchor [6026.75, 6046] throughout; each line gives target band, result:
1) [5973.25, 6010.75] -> 1.7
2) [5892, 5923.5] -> 2.4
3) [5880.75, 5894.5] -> 2.0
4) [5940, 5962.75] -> 0.3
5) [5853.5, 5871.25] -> -0.6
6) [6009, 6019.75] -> 0.6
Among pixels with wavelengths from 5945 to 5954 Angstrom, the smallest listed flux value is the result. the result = 11.9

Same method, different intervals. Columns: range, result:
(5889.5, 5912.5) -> 9.07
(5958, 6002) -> 11.5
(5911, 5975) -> 10.3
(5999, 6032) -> 11.3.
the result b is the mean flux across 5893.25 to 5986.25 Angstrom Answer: 12.1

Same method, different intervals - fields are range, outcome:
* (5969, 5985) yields 12.2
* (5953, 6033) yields 12.2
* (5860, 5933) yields 11.9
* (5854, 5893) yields 12.2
